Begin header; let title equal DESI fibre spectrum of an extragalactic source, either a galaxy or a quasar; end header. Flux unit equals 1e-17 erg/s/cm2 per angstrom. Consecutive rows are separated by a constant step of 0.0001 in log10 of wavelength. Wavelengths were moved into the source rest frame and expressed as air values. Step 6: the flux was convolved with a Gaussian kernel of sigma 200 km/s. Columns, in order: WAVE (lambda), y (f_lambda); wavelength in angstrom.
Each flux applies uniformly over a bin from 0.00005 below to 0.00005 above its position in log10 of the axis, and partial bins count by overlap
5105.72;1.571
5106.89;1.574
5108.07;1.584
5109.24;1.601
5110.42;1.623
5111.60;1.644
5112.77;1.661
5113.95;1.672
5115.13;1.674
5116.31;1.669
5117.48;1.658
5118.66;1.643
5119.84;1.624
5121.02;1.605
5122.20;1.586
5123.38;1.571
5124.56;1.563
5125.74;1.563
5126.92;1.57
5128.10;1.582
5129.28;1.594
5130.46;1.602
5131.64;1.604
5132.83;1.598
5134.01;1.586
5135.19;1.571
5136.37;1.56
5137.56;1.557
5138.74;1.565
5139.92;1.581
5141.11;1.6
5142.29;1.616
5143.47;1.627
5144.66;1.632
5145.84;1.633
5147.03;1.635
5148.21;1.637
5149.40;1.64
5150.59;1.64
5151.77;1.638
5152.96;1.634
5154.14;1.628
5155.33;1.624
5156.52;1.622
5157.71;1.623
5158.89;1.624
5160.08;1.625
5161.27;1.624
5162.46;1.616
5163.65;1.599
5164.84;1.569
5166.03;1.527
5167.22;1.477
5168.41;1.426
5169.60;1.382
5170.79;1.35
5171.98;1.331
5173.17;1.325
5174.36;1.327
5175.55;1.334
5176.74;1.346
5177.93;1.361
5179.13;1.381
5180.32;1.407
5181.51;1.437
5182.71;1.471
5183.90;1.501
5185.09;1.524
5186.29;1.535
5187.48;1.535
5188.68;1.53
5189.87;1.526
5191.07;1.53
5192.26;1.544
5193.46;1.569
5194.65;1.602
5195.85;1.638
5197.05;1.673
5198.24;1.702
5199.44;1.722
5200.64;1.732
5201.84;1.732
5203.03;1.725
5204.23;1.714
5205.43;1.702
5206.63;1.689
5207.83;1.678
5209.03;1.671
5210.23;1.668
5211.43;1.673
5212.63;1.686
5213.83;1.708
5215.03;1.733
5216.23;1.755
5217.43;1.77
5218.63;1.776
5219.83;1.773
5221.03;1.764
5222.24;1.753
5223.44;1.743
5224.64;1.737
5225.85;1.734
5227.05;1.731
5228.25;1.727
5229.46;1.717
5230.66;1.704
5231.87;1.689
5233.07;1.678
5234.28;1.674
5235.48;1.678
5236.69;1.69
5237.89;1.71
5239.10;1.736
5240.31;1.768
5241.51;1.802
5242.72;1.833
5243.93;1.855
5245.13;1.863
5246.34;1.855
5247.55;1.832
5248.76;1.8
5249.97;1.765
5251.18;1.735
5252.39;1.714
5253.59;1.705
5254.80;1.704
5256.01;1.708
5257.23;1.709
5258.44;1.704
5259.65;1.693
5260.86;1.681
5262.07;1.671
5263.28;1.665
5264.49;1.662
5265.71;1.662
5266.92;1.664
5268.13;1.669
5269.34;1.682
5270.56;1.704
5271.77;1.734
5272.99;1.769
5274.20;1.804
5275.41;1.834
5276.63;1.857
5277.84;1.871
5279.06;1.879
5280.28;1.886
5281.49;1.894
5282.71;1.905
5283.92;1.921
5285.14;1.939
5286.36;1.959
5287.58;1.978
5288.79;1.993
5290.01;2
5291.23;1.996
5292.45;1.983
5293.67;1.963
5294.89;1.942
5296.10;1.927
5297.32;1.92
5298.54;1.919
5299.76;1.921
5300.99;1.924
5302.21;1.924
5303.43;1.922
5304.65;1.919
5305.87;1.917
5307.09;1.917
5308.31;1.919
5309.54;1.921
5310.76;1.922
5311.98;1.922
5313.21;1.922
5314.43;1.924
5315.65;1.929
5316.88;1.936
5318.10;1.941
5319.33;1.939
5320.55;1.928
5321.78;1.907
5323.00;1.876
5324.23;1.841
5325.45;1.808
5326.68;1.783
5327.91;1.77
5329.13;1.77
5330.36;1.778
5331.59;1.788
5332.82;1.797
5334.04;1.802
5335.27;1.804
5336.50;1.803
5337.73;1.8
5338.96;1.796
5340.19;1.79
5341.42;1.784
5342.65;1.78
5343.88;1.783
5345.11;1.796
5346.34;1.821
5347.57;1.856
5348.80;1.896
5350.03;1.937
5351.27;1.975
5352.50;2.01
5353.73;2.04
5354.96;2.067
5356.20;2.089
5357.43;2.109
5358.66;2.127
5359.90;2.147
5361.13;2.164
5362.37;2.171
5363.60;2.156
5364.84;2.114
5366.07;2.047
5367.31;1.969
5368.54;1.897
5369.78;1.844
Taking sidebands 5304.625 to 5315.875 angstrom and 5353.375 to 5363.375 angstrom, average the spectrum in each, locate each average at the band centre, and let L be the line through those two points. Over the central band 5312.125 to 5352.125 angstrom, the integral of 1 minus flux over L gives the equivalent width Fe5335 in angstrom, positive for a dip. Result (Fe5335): 3.2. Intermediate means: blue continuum 1.92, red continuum 2.12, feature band 1.85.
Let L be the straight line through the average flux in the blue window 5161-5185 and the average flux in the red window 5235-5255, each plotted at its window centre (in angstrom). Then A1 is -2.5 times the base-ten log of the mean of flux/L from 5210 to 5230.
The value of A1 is -0.05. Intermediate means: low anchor 1.44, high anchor 1.77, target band 1.73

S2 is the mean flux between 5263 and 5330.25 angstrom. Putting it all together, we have 1.87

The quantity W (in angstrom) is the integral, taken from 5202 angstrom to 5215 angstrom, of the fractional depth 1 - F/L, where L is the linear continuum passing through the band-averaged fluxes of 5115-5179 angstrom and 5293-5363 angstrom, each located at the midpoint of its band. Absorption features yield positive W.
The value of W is -0.12 angstrom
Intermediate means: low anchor 1.56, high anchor 1.91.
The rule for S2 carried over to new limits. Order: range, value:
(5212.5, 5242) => 1.73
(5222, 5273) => 1.73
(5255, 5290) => 1.79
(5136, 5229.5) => 1.6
